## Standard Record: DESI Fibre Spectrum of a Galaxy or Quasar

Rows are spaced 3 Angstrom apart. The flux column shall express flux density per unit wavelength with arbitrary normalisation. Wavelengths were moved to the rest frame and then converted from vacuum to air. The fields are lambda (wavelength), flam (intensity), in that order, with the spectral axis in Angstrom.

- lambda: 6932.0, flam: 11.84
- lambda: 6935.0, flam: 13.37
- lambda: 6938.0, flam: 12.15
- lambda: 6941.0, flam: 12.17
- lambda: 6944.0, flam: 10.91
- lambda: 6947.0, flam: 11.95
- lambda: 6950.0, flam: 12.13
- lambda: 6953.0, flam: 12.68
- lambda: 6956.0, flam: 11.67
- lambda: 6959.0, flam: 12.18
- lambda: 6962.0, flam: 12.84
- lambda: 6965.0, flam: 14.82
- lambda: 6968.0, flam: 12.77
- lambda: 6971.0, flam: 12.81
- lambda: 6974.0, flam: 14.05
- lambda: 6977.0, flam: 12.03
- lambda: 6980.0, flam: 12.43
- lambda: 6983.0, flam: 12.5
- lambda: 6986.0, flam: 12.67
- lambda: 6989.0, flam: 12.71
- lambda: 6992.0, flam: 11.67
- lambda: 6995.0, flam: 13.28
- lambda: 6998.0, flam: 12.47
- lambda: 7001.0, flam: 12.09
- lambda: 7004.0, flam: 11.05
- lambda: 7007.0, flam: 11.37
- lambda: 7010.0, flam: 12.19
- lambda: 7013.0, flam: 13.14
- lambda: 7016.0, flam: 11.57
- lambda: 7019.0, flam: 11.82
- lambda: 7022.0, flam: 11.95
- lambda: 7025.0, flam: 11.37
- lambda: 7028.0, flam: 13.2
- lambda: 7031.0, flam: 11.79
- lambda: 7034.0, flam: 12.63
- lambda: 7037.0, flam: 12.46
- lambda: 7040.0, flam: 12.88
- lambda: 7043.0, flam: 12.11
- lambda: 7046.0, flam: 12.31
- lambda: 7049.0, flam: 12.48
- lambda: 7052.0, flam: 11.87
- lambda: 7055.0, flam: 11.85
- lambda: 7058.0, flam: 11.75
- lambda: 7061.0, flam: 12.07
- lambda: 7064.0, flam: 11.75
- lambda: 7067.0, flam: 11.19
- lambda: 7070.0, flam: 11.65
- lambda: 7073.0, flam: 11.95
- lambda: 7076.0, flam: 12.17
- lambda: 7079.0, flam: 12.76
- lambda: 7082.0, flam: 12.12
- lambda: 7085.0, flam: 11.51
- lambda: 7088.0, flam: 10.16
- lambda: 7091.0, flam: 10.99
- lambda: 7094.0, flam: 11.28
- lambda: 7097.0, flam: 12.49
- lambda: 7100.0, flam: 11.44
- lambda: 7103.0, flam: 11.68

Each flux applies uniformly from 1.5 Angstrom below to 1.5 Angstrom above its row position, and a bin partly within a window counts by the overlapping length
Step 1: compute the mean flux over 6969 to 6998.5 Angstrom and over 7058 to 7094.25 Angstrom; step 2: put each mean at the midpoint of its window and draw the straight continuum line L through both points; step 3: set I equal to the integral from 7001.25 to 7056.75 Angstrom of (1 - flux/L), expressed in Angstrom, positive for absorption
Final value 0.2 Angstrom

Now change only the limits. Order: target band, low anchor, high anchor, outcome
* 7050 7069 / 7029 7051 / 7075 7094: 0.4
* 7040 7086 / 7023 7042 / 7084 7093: -1.8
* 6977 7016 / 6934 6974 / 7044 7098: 0.0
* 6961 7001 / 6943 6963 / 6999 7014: -2.7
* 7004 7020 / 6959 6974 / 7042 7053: 0.9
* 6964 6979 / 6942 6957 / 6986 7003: -1.3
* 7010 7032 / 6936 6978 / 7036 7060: 0.3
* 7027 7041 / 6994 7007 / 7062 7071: -0.9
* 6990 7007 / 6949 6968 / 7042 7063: 0.5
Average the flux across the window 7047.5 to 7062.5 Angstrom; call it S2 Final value 12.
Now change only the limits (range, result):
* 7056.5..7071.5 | 11.7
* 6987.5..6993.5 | 12.2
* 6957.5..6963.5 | 12.5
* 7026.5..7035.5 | 12.5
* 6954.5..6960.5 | 11.9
